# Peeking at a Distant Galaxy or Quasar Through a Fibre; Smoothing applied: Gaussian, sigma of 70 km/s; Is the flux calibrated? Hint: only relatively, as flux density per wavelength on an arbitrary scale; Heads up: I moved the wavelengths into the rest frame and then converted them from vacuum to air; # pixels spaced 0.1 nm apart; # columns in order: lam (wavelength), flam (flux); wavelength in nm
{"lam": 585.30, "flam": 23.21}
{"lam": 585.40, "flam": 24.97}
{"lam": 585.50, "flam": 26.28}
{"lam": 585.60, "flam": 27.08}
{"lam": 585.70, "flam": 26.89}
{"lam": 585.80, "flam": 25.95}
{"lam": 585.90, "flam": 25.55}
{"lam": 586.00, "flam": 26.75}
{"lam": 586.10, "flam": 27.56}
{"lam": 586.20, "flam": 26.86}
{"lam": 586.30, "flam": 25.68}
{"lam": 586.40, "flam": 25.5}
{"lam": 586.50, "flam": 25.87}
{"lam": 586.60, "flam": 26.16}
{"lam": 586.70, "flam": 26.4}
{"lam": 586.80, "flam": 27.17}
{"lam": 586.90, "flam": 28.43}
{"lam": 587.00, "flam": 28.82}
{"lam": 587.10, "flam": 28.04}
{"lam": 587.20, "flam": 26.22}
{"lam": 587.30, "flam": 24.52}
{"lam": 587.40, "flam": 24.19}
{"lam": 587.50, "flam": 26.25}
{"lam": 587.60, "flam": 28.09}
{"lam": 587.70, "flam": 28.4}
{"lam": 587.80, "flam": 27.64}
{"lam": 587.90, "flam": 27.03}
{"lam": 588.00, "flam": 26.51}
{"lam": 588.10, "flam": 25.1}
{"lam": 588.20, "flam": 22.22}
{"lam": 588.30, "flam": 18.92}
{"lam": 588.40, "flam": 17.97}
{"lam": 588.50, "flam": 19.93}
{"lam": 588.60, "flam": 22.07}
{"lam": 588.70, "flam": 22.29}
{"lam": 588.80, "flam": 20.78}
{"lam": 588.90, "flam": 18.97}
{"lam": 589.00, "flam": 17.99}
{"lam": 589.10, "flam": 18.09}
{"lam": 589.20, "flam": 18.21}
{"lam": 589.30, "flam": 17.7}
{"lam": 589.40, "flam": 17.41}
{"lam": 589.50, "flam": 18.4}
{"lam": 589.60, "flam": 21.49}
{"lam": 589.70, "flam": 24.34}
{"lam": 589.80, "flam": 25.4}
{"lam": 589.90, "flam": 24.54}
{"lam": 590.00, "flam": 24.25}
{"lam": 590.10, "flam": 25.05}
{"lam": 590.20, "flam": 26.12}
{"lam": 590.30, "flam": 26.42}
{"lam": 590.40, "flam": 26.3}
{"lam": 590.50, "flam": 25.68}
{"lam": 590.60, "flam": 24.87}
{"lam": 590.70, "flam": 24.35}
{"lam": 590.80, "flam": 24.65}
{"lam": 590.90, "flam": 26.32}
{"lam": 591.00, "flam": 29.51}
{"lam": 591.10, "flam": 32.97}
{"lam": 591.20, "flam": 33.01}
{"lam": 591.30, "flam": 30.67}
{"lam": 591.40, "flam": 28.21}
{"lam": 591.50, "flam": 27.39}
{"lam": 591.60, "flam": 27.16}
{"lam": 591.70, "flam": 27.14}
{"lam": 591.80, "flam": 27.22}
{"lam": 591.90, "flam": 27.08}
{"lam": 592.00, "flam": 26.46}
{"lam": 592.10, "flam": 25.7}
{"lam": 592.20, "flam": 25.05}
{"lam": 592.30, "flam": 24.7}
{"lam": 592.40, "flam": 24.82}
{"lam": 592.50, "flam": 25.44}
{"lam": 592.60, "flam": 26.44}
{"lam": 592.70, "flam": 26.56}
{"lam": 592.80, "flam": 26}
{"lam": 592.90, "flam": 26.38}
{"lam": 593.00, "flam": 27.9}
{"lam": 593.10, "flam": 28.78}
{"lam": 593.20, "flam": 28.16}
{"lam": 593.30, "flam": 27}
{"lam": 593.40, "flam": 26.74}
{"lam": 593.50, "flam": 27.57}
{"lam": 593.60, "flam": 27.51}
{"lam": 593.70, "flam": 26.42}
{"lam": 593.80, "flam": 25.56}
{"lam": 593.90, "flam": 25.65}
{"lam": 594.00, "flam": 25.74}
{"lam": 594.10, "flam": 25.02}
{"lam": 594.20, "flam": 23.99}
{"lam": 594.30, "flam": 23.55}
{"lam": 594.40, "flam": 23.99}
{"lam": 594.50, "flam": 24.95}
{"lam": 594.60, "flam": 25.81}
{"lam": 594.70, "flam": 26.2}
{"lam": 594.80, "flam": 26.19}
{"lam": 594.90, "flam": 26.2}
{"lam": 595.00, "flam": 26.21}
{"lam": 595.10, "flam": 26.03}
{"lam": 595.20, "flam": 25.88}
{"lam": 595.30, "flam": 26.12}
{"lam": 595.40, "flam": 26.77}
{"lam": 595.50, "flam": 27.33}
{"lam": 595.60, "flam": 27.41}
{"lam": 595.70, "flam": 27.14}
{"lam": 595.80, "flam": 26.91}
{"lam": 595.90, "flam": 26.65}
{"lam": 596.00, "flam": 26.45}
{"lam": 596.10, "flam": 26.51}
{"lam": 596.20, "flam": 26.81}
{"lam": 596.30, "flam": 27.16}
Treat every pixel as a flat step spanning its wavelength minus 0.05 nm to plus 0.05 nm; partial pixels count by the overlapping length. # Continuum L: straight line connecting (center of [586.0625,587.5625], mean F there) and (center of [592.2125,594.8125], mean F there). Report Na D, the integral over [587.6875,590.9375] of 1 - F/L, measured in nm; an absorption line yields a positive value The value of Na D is 0.434 nm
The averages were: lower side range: 26.5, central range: 22.8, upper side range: 26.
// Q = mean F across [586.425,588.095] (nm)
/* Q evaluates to 26.8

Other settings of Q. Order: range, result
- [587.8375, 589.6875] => 20.7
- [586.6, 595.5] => 25.3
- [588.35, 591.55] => 23.8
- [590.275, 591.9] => 27.6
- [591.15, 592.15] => 28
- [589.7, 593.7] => 26.8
